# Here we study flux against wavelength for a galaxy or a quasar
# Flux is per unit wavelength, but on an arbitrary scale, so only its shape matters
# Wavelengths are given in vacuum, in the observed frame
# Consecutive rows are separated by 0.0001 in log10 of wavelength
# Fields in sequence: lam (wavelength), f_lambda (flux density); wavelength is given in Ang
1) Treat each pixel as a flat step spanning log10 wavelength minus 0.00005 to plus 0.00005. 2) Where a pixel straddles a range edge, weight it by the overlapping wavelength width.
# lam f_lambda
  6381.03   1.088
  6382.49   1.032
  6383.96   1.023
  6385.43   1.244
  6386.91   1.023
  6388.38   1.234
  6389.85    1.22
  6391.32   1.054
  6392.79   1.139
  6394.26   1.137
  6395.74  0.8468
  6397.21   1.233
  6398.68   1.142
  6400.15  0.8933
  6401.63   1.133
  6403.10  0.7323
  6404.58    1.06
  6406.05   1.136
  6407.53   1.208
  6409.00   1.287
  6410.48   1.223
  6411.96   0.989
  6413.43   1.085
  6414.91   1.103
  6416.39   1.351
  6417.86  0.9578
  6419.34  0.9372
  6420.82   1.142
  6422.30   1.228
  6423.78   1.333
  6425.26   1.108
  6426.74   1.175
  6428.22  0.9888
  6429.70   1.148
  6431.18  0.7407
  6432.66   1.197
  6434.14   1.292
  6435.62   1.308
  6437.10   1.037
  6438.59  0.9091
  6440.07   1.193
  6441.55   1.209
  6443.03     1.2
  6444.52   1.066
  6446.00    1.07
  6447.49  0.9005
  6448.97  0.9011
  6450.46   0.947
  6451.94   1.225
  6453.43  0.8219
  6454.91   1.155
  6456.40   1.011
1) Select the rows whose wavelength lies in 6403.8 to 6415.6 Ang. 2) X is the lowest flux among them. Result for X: 0.989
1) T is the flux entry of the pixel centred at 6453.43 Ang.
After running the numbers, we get 0.8219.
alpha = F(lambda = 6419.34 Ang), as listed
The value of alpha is 0.9372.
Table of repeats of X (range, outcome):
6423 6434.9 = 0.7407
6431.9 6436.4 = 1.197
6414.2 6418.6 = 0.9578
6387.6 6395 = 1.054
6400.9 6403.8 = 0.7323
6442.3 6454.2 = 0.8219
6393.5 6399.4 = 0.8468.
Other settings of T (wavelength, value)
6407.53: 1.208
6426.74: 1.175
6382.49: 1.032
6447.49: 0.9005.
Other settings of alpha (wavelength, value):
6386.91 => 1.023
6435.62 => 1.308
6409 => 1.287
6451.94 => 1.225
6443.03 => 1.2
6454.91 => 1.155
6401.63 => 1.133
